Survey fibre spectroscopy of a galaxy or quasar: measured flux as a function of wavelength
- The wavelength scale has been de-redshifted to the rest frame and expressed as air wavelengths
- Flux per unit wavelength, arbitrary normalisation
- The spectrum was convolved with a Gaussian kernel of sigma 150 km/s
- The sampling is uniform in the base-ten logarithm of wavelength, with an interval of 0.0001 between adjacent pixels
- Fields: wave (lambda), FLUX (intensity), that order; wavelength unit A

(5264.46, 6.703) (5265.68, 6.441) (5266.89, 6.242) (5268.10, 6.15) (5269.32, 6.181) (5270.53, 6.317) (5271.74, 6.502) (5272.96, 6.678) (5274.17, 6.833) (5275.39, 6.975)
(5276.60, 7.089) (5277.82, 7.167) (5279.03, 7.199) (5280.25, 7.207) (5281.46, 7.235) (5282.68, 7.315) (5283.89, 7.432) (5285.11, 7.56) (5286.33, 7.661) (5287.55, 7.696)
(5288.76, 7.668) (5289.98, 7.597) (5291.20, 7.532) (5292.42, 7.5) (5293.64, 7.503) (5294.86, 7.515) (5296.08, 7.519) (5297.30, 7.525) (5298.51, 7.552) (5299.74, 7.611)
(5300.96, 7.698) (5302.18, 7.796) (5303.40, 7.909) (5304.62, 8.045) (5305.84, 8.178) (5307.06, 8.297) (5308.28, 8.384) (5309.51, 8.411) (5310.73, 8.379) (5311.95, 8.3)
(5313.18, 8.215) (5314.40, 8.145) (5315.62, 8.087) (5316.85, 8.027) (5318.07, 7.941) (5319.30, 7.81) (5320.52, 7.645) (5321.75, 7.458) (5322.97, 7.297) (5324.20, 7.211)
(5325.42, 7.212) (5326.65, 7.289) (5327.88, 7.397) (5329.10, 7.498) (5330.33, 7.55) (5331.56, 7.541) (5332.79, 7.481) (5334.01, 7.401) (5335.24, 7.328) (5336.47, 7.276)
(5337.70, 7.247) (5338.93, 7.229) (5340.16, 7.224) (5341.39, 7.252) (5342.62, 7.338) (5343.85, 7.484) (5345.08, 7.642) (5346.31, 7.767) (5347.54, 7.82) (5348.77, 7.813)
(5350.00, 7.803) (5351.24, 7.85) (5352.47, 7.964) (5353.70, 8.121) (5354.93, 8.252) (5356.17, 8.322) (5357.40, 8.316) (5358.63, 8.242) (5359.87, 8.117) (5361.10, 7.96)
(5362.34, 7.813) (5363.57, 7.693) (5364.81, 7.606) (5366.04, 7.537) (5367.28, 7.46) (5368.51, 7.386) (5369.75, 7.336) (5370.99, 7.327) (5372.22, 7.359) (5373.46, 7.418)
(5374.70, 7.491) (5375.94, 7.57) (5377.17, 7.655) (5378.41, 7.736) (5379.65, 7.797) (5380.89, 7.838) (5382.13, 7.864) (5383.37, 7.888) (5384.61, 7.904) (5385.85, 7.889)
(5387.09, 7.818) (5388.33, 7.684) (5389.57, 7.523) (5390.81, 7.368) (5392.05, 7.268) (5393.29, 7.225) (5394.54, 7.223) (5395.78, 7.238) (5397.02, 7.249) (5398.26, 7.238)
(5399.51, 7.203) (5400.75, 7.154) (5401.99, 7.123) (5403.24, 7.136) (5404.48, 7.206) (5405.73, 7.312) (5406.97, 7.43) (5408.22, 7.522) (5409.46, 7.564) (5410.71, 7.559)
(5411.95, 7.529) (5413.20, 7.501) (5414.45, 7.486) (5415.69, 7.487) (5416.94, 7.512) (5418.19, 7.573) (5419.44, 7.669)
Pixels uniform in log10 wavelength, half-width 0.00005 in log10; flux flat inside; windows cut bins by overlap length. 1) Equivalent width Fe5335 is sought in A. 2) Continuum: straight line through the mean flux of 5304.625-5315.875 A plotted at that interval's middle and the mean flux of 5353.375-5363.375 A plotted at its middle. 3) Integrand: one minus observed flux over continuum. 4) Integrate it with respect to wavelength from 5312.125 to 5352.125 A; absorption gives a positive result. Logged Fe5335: 3.0 A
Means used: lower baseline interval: 8.26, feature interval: 7.58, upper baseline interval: 8.13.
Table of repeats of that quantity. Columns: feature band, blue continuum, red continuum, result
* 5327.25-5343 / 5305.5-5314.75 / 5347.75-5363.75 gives 1.5 A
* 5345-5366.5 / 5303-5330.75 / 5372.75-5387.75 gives -0.4 A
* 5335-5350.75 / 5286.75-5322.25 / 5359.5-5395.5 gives 0.5 A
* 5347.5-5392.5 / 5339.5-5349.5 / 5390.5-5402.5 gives -2.2 A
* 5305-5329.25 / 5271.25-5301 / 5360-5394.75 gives -1.4 A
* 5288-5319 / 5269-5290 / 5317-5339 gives -2.6 A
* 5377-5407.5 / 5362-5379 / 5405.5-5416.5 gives 0.1 A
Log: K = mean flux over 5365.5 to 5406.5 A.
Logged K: 7.47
